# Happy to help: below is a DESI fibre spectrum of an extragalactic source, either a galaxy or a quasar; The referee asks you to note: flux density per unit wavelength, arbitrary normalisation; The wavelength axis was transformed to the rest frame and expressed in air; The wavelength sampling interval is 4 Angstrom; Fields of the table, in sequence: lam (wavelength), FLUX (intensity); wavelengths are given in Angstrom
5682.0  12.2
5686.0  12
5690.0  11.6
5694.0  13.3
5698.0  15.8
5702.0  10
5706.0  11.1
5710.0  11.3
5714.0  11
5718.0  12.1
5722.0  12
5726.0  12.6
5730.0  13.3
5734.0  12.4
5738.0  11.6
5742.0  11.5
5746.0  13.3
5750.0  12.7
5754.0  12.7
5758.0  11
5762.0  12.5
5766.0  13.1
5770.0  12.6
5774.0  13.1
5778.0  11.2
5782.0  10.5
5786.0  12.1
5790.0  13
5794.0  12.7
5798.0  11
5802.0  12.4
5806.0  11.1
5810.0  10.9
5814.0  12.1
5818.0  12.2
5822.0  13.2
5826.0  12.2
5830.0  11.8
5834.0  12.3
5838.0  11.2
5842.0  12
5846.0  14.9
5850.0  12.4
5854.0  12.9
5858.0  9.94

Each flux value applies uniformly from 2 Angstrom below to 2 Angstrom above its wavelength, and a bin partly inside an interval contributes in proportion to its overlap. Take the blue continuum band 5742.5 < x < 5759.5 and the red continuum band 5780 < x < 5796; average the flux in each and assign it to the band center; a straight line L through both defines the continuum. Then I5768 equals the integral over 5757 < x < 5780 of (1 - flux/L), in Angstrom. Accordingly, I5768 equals -0.1 Angstrom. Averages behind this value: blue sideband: 12.4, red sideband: 12.1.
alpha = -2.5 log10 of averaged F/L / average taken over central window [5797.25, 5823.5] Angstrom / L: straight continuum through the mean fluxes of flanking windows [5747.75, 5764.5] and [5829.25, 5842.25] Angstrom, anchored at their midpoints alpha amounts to 0.01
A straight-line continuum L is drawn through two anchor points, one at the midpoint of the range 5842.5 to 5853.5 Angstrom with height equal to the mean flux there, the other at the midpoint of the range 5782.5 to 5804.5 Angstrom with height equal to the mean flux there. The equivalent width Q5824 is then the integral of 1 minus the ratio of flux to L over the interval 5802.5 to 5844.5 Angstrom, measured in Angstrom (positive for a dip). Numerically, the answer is 2.7 Angstrom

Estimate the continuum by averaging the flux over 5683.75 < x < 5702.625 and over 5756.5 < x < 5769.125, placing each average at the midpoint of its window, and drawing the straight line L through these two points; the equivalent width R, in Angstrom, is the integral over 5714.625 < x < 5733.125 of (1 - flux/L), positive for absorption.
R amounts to 0.2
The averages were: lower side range 12.7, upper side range 12.3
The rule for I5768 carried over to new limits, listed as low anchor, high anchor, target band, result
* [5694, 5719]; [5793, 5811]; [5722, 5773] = -2.7 Angstrom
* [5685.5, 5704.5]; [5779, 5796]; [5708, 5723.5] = 1.0 Angstrom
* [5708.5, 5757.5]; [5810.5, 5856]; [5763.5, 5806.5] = 0.7 Angstrom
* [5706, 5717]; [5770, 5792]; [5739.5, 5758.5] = -1.1 Angstrom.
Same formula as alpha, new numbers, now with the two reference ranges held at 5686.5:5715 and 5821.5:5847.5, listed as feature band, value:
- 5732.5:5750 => -0.01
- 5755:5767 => 0.00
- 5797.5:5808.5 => 0.07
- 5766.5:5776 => -0.06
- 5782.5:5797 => 0.00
